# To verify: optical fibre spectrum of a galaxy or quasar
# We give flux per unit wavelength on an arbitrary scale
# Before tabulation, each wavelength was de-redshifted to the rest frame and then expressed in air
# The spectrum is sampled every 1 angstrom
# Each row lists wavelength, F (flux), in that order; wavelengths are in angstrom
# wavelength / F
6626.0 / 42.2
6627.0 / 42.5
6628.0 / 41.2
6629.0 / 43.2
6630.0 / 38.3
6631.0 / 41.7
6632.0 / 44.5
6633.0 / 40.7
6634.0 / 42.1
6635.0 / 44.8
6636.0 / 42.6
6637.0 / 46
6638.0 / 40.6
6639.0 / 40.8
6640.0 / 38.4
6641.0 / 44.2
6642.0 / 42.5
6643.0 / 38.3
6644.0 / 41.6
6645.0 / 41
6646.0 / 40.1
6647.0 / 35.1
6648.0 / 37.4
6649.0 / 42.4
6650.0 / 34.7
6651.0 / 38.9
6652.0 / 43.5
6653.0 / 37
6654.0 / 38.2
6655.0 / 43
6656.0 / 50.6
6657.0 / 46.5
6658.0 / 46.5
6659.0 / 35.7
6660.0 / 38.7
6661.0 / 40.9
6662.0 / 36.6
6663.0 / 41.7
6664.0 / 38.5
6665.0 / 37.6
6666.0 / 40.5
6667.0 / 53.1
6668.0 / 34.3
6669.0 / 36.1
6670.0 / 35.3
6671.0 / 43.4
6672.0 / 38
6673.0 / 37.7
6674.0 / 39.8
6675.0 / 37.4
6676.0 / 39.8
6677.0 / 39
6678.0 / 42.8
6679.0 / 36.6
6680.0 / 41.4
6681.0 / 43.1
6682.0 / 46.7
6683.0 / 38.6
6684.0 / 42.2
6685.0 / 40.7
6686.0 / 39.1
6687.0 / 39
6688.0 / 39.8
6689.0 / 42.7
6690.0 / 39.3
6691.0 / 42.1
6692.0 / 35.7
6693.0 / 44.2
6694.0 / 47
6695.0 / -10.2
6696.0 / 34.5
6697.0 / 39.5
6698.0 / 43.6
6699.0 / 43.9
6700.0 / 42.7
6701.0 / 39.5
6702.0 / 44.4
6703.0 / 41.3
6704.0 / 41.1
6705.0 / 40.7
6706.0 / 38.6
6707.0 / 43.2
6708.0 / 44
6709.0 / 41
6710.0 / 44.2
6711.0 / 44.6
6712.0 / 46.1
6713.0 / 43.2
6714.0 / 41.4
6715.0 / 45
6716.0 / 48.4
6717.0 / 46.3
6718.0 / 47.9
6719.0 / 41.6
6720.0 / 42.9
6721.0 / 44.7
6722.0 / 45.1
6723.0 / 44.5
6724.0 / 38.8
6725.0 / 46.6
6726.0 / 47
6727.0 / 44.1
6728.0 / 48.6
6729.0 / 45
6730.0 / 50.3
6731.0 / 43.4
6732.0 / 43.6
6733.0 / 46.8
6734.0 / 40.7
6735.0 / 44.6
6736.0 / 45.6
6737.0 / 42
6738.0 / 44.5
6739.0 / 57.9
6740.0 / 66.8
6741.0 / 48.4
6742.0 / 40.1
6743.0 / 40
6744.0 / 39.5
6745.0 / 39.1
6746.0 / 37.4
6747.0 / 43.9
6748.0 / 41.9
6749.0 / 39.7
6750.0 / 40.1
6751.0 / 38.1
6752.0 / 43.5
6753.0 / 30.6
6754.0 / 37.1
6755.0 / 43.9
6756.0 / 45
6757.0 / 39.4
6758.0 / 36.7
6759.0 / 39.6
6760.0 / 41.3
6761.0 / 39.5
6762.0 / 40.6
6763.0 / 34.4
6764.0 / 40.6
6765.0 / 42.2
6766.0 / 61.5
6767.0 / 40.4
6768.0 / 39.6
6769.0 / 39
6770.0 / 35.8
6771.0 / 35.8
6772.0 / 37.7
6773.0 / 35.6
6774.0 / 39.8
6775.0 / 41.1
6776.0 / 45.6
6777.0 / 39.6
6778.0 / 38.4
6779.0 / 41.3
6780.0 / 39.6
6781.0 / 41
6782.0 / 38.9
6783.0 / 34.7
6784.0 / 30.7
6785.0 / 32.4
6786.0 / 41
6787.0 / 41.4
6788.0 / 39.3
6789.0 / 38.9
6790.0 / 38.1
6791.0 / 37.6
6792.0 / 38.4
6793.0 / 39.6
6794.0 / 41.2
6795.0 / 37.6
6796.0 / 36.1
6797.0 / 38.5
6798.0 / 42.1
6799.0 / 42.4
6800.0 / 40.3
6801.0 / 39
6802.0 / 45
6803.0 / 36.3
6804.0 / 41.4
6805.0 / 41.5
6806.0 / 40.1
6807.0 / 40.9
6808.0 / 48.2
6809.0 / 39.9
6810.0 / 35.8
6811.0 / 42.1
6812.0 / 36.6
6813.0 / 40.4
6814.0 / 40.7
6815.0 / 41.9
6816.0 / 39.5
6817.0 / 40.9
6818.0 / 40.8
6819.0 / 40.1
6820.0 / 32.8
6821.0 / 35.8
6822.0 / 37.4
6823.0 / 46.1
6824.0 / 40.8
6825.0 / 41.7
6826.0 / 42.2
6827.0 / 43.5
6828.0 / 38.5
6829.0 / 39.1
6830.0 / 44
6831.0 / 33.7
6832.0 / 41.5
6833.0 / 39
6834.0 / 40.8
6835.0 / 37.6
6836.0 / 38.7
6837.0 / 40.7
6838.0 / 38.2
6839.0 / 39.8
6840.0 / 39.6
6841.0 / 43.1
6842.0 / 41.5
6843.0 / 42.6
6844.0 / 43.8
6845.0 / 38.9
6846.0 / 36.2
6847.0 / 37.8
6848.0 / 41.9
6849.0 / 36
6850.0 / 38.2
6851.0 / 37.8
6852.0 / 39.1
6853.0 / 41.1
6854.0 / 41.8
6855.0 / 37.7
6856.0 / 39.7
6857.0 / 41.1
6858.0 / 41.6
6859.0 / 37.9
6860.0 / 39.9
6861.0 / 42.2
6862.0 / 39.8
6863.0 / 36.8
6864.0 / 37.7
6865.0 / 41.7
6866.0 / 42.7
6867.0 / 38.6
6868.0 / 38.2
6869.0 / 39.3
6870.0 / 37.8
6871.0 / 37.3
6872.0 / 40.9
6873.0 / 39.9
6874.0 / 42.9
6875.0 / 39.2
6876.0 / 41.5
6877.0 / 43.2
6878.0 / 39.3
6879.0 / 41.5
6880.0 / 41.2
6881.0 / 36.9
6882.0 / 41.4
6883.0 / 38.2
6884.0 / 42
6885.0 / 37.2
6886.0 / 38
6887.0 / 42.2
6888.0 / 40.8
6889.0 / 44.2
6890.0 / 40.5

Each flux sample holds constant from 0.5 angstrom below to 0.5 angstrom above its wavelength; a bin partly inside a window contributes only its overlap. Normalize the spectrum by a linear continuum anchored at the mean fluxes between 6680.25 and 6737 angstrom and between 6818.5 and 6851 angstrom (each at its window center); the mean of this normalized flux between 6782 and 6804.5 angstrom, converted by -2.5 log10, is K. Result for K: 0.05 mag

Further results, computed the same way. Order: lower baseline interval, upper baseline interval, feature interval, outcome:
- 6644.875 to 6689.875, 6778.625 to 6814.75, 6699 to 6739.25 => -0.111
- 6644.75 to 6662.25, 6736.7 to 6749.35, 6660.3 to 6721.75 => 0.044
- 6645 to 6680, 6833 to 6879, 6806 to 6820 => -0.012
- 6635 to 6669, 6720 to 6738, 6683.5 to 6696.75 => 0.166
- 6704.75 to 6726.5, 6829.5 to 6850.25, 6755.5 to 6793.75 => 0.064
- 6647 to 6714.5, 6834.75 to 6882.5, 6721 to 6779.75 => -0.063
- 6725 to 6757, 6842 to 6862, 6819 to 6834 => 0.026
